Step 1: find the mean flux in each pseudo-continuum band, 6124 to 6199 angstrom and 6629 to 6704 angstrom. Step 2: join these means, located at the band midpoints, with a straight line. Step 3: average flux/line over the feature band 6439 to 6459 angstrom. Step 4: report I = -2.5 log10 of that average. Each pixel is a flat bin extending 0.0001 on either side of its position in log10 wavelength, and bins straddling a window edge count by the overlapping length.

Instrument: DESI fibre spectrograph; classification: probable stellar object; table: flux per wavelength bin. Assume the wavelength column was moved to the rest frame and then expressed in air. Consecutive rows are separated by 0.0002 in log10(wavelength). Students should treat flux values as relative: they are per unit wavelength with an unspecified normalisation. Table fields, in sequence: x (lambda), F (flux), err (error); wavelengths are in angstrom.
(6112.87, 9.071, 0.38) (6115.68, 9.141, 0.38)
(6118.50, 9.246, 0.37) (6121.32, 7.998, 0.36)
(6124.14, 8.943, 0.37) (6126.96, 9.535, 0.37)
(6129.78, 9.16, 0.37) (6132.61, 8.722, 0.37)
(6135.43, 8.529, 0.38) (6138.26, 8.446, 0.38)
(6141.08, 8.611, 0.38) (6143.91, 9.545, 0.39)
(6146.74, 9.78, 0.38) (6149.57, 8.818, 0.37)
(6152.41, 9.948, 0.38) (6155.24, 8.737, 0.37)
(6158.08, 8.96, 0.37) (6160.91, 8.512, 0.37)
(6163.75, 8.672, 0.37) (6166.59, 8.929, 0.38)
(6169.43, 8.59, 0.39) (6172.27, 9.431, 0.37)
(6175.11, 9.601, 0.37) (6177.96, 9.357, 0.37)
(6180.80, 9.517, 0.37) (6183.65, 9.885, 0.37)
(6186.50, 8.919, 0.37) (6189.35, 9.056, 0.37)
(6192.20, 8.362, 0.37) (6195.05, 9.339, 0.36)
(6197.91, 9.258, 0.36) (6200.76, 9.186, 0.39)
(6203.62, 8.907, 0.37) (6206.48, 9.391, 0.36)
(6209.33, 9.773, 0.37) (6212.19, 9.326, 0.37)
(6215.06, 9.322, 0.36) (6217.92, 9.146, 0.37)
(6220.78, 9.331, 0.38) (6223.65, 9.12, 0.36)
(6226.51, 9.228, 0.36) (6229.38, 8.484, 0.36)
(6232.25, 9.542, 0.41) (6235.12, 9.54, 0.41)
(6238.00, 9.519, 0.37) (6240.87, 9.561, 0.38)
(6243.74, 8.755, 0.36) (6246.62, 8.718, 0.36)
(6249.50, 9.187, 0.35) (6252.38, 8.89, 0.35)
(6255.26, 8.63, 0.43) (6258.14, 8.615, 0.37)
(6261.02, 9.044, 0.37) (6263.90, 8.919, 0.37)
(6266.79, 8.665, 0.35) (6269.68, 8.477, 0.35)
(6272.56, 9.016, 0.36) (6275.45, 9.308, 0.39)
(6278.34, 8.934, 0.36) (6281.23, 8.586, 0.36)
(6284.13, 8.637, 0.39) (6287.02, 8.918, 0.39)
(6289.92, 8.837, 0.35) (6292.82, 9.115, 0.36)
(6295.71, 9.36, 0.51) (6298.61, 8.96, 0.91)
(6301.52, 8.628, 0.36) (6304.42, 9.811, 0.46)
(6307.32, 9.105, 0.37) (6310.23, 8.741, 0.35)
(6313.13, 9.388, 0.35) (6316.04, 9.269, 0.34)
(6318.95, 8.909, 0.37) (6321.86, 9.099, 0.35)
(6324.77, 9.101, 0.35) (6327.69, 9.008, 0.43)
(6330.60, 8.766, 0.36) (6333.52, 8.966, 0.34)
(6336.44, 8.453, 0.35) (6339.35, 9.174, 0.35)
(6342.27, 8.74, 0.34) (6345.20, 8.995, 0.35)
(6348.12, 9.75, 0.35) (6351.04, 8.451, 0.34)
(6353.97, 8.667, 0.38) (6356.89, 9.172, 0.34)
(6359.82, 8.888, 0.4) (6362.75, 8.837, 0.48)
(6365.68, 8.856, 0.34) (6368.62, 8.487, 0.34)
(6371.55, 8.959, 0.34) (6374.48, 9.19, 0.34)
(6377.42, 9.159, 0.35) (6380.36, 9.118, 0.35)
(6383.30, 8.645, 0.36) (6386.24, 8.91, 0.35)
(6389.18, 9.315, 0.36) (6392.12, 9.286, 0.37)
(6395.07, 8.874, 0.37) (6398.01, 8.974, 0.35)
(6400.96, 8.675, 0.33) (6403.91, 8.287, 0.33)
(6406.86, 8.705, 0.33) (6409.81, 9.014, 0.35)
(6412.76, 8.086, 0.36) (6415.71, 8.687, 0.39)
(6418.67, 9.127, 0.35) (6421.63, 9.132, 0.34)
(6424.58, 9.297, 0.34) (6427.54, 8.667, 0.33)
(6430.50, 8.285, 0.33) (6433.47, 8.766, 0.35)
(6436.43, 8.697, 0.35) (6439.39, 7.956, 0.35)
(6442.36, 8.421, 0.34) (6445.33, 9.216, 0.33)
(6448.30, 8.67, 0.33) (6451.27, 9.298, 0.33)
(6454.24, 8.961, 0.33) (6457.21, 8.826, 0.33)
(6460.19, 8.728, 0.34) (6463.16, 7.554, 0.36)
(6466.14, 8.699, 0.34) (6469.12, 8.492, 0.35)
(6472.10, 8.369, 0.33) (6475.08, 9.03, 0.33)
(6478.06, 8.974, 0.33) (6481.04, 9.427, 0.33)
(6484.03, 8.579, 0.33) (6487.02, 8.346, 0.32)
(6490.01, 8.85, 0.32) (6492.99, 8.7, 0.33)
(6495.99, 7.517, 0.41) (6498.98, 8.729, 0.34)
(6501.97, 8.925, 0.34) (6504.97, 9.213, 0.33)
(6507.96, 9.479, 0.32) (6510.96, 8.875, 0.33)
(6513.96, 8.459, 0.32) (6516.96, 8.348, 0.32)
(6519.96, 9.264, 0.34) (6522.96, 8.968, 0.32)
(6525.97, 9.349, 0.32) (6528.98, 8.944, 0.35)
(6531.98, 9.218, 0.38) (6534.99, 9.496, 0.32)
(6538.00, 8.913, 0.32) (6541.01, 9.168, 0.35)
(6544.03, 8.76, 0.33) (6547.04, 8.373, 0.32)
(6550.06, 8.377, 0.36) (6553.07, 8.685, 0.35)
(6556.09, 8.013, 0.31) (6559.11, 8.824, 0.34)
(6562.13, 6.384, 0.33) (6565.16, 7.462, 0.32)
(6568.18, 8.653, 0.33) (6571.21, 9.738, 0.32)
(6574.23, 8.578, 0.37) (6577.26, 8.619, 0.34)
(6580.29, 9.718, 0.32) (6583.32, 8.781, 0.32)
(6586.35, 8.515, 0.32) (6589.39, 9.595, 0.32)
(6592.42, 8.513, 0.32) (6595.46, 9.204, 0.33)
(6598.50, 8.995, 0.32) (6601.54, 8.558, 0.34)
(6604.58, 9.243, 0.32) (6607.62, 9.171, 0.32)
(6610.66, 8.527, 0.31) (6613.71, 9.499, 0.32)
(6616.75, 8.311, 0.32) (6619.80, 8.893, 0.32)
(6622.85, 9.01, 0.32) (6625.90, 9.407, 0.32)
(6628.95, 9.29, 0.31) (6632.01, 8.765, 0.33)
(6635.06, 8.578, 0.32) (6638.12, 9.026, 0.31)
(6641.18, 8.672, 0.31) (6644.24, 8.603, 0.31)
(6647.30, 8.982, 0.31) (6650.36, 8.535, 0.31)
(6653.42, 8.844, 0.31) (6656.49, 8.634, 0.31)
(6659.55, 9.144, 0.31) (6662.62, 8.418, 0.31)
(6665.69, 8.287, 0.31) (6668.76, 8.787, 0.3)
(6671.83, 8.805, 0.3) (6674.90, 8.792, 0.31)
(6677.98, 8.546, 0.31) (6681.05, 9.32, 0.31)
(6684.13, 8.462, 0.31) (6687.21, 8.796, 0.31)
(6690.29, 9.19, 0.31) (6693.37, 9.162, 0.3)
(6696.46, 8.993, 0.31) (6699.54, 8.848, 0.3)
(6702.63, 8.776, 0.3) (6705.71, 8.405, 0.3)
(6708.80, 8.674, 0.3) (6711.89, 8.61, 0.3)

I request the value 0.01 mag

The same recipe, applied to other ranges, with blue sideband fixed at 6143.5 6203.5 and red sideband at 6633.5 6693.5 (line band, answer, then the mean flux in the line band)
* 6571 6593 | -0.02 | 8.99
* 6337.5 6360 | 0.00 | 8.98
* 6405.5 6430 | 0.02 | 8.82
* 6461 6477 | 0.06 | 8.46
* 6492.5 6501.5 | 0.07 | 8.34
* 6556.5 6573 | 0.08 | 8.21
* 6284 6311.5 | 0.00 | 9.03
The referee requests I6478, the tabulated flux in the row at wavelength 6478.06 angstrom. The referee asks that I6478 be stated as 8.974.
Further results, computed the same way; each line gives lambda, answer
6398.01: 8.974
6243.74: 8.755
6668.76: 8.787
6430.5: 8.285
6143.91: 9.545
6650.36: 8.535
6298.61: 8.96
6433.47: 8.766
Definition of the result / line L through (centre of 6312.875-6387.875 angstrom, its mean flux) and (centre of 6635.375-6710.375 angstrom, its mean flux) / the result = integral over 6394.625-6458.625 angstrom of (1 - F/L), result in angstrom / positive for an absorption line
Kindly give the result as 1.1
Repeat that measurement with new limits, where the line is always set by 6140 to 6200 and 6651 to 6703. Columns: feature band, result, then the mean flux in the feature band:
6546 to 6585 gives 1.8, 8.48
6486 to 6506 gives 0.7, 8.6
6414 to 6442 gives 0.8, 8.72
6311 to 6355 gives 0.2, 8.98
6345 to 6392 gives 0.2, 8.97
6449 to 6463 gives 0.2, 8.81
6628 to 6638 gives 0.0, 8.87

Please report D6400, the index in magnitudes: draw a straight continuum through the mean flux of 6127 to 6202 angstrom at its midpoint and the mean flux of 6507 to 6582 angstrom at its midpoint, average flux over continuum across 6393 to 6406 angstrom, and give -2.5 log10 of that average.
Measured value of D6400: 0.018 mag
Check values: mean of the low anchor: 9.08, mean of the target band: 8.73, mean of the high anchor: 8.74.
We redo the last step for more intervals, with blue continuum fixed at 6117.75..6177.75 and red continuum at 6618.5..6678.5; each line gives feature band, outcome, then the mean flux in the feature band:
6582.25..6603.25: -0.007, 8.88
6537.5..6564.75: 0.065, 8.33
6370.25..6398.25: -0.018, 9.05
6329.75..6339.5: 0.015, 8.8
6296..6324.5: -0.022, 9.11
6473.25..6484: -0.022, 9.04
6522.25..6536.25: -0.042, 9.2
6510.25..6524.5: 0.009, 8.78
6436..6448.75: 0.038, 8.58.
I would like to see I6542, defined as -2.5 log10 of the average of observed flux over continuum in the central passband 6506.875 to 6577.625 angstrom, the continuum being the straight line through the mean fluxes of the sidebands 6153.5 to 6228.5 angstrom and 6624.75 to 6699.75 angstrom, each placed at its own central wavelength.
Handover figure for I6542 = 0.03 mag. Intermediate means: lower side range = 9.15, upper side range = 8.83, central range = 8.7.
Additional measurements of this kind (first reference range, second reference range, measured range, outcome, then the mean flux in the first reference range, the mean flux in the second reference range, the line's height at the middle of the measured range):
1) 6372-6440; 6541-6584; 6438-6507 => 0.00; 8.83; 8.52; 8.7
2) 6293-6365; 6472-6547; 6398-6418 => 0.04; 9.01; 8.88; 8.95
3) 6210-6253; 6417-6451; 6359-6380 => 0.00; 9.19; 8.77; 8.9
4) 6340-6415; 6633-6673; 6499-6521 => -0.01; 8.88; 8.72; 8.8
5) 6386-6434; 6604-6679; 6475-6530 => 0.00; 8.83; 8.83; 8.83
